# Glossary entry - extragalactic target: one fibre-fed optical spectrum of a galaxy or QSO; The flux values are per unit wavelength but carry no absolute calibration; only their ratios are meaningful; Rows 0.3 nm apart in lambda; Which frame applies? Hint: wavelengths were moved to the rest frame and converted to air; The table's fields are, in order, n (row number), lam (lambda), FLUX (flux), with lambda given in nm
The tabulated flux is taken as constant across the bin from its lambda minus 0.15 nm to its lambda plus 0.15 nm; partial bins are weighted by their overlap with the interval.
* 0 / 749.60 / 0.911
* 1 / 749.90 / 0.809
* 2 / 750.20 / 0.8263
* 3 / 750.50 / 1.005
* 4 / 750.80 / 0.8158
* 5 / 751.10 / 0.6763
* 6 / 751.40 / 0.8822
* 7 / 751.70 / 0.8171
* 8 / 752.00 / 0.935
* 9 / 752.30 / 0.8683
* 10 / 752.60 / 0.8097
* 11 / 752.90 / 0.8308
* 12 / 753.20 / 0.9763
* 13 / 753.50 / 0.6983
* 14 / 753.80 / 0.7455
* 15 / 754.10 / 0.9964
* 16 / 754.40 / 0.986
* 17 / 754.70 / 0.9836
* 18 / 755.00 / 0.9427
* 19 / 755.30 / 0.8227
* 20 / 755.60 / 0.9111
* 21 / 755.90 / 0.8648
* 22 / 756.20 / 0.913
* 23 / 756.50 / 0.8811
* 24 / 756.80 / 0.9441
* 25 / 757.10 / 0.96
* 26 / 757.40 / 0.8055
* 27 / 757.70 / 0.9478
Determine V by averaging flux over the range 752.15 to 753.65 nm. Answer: 0.837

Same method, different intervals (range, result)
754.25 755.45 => 0.934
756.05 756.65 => 0.897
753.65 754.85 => 0.928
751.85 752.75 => 0.871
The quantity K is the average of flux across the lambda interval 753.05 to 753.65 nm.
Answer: 0.837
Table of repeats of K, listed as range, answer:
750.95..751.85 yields 0.792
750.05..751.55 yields 0.841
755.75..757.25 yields 0.913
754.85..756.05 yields 0.885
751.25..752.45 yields 0.876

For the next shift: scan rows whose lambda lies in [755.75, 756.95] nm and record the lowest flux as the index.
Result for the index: 0.8648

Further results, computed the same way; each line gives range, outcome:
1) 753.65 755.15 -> 0.7455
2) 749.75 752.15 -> 0.6763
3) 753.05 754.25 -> 0.6983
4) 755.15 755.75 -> 0.8227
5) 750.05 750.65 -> 0.8263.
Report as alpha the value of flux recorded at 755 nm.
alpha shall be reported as 0.9427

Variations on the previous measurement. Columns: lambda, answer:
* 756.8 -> 0.9441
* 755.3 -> 0.8227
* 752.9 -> 0.8308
